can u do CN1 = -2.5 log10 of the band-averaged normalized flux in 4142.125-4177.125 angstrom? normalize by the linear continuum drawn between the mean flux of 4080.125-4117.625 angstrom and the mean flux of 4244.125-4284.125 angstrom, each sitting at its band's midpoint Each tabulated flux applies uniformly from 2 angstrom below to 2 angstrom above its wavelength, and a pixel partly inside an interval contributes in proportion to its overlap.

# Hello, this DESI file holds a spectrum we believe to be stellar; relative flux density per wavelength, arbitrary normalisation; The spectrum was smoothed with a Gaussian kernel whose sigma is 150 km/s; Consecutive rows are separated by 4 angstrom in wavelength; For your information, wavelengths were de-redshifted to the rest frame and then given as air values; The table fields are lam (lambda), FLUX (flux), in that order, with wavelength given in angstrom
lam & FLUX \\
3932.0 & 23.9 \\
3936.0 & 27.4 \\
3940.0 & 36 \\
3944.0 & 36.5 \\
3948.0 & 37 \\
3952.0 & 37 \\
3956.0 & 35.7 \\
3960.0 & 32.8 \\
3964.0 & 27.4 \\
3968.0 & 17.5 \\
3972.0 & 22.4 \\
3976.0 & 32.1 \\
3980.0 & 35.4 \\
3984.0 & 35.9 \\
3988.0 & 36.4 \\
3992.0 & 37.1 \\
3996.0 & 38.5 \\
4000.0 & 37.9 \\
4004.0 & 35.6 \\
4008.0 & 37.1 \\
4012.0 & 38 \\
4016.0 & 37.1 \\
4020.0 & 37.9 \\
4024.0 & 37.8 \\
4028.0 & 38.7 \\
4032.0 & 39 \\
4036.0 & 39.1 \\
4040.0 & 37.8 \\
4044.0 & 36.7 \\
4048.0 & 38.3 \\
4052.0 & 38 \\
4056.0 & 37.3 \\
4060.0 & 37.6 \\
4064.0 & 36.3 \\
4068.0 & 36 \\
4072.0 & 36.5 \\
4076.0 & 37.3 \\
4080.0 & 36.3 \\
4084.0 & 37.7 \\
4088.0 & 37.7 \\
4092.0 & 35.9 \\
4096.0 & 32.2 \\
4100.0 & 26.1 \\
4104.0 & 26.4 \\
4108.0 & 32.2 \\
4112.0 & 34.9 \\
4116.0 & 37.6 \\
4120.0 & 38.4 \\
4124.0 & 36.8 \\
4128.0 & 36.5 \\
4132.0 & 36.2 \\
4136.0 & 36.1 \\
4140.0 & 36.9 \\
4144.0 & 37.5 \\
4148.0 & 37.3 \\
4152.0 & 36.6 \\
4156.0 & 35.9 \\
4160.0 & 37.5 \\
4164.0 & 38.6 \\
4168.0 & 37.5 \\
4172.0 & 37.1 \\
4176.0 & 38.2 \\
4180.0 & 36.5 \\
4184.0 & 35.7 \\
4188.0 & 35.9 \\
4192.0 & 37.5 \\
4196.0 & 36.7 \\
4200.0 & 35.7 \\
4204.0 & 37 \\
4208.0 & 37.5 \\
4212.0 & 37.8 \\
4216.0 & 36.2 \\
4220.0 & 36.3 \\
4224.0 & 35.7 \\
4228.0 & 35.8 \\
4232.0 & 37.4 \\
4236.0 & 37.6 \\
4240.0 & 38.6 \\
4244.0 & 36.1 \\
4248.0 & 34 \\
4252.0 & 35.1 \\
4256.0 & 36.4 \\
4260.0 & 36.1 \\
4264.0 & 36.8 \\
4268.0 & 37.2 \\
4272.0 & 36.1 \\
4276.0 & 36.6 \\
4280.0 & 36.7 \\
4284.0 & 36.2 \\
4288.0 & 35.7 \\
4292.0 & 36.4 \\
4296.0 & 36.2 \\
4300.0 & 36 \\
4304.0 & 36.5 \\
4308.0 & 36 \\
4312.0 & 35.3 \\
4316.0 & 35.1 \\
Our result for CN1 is -0.087 mag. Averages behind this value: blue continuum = 33.5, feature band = 37.3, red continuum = 36.1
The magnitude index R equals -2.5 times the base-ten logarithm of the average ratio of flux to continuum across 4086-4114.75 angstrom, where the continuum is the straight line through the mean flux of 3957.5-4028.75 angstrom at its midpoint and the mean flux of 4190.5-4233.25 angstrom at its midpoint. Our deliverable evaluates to 0.10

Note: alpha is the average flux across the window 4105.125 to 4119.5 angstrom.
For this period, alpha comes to 34.7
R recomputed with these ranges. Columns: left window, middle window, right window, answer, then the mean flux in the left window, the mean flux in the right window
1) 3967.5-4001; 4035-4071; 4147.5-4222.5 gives -0.090 mag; 33.1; 36.9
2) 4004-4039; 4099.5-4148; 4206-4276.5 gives 0.068 mag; 37.9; 36.5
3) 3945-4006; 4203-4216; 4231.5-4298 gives -0.044 mag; 33.3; 36.4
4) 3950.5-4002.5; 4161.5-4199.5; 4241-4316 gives -0.061 mag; 32.8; 36.1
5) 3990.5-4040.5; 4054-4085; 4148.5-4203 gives 0.019 mag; 37.8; 36.9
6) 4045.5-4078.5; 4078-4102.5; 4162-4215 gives 0.090 mag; 37.1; 37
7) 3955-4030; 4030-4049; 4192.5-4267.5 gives -0.103 mag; 34.3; 36.5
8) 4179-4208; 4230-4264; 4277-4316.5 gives -0.005 mag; 36.5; 36.1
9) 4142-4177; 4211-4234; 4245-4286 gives 0.004 mag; 37.3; 36.1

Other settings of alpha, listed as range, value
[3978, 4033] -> 37.3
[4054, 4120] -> 35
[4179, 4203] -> 36.4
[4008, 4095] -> 37.4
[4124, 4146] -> 36.7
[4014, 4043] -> 38.1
